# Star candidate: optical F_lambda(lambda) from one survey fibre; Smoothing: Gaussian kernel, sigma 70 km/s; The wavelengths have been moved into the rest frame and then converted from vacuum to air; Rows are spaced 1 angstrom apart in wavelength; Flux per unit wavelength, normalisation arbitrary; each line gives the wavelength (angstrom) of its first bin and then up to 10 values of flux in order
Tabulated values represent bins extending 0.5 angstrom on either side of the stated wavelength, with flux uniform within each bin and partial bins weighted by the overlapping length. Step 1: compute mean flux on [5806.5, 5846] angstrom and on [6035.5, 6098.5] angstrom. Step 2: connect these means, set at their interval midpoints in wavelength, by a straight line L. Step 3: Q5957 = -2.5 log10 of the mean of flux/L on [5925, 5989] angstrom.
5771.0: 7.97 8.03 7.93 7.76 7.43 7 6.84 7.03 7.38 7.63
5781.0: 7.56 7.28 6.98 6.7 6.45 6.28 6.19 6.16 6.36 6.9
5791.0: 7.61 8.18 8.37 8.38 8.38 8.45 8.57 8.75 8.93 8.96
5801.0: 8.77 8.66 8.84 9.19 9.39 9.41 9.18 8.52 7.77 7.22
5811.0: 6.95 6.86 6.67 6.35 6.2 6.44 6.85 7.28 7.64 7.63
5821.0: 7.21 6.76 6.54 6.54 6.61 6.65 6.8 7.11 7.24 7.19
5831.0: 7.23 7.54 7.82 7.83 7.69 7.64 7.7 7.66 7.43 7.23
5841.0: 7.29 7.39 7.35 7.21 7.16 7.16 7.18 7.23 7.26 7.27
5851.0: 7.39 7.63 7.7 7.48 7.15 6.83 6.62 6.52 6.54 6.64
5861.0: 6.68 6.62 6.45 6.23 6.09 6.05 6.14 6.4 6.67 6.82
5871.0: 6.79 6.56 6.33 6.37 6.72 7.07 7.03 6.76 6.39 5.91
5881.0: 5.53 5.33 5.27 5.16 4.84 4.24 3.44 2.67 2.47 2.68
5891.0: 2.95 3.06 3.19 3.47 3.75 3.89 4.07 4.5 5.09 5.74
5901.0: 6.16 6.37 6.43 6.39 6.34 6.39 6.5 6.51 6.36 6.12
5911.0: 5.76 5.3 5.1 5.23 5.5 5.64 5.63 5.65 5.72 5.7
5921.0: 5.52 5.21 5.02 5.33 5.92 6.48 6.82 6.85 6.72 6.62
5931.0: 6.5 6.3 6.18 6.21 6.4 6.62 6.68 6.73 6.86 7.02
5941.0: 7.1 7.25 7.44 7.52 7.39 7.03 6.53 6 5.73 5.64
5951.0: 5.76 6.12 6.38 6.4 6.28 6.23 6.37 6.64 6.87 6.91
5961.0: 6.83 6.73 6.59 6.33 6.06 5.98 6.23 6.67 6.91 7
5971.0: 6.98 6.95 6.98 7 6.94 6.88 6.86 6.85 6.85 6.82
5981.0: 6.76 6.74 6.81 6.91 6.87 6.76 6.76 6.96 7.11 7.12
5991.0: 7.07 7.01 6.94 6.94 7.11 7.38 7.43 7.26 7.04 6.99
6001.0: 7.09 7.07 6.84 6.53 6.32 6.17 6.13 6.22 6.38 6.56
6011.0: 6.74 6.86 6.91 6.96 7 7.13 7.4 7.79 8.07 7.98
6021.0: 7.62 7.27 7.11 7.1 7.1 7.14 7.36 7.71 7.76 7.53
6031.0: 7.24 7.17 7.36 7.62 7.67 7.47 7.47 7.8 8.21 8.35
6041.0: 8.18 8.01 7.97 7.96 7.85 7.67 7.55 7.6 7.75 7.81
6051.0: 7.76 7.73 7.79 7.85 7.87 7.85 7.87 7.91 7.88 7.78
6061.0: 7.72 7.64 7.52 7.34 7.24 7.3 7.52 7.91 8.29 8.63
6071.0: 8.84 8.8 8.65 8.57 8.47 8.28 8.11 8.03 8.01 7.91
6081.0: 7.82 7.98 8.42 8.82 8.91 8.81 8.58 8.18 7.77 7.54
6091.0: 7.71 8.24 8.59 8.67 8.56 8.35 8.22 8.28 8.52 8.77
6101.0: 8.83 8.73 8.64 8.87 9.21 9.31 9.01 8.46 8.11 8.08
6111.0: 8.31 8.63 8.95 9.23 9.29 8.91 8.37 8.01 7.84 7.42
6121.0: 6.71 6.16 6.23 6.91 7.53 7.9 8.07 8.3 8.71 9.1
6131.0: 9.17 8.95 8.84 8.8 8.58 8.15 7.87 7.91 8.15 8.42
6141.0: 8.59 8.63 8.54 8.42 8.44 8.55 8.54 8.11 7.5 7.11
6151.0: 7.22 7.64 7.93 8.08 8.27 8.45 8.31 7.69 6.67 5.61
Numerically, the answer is 0.15 mag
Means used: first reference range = 7.24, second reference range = 8.03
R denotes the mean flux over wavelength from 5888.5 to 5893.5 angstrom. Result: 2.87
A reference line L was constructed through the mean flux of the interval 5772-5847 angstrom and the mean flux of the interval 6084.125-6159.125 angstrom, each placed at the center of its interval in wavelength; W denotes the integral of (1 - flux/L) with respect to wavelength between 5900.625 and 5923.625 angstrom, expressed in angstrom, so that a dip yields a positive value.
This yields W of 5.6 angstrom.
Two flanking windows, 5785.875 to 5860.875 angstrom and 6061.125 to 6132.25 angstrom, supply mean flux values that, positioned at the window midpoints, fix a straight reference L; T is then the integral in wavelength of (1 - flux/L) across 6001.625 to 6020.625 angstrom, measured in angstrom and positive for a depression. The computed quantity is 2.6 angstrom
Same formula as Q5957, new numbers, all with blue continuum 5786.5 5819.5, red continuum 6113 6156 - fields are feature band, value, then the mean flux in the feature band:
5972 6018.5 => 0.16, 6.9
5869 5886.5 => 0.28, 6.08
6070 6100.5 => -0.03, 8.35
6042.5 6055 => 0.04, 7.78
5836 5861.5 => 0.10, 7.2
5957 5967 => 0.22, 6.52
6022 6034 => 0.10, 7.34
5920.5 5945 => 0.22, 6.49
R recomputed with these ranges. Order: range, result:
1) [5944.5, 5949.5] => 6.54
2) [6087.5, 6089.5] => 7.97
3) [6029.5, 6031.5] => 7.38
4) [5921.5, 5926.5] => 5.59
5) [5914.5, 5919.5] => 5.63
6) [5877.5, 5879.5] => 6.57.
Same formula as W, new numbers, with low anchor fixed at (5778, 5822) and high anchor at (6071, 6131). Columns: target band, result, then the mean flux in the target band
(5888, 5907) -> 7.9 angstrom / 4.61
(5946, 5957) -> 2.5 angstrom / 6.16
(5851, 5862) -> 1.1 angstrom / 6.98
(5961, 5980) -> 3.1 angstrom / 6.72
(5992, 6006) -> 1.9 angstrom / 6.97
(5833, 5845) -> 0.4 angstrom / 7.49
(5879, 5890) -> 4.7 angstrom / 4.49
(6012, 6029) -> 1.6 angstrom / 7.35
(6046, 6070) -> 1.4 angstrom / 7.73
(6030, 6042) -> 0.7 angstrom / 7.69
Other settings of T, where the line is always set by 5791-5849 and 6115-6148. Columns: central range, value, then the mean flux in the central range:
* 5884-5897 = 7.2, 3.48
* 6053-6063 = 0.3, 7.8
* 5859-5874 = 2.4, 6.46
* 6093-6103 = -0.6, 8.55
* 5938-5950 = 1.5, 6.84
